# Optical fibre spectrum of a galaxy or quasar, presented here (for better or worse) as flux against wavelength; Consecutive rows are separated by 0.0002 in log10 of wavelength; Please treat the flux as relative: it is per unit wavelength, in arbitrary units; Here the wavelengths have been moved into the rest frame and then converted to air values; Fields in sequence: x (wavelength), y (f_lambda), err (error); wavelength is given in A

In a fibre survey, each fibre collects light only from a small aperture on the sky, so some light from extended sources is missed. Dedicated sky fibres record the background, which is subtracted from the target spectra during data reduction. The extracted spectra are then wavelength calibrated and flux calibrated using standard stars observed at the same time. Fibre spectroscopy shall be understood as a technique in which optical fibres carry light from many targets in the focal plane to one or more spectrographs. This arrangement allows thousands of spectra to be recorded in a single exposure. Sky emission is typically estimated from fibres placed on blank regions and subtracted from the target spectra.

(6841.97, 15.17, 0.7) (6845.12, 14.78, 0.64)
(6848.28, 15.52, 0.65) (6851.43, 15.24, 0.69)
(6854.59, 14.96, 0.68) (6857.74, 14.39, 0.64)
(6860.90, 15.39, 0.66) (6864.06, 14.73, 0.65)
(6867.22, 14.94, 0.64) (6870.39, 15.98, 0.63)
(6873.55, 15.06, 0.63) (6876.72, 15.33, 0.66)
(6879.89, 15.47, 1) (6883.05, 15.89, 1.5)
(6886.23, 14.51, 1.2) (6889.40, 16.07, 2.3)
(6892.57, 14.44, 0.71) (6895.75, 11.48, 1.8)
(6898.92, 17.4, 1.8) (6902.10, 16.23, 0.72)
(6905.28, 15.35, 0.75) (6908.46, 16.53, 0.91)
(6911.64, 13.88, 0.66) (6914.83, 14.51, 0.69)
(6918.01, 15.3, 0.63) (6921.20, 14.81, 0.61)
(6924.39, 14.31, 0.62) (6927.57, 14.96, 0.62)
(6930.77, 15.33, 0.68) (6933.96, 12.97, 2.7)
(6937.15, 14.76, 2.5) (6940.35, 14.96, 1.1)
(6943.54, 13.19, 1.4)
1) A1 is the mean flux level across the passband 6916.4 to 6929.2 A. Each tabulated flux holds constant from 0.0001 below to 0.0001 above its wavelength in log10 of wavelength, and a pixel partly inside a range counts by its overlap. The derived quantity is 14.8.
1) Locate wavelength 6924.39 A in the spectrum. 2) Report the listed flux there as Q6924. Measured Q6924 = 14.31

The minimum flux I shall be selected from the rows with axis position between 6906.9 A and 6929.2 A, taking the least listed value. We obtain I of 13.88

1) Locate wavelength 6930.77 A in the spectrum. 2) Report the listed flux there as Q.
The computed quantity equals 15.33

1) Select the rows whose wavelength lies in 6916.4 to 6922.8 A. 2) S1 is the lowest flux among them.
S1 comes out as 14.81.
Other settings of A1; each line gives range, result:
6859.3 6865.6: 15.1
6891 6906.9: 15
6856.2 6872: 15.1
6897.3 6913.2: 15.9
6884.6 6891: 15.3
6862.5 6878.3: 15.2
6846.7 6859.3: 15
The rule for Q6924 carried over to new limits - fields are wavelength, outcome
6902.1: 16.23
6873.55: 15.06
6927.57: 14.96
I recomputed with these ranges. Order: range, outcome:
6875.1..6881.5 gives 15.33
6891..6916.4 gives 11.48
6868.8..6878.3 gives 15.06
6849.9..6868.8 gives 14.39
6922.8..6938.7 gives 12.97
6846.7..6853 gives 15.24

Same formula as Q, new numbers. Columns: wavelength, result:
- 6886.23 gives 14.51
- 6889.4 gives 16.07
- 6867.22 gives 14.94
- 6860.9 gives 15.39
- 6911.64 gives 13.88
